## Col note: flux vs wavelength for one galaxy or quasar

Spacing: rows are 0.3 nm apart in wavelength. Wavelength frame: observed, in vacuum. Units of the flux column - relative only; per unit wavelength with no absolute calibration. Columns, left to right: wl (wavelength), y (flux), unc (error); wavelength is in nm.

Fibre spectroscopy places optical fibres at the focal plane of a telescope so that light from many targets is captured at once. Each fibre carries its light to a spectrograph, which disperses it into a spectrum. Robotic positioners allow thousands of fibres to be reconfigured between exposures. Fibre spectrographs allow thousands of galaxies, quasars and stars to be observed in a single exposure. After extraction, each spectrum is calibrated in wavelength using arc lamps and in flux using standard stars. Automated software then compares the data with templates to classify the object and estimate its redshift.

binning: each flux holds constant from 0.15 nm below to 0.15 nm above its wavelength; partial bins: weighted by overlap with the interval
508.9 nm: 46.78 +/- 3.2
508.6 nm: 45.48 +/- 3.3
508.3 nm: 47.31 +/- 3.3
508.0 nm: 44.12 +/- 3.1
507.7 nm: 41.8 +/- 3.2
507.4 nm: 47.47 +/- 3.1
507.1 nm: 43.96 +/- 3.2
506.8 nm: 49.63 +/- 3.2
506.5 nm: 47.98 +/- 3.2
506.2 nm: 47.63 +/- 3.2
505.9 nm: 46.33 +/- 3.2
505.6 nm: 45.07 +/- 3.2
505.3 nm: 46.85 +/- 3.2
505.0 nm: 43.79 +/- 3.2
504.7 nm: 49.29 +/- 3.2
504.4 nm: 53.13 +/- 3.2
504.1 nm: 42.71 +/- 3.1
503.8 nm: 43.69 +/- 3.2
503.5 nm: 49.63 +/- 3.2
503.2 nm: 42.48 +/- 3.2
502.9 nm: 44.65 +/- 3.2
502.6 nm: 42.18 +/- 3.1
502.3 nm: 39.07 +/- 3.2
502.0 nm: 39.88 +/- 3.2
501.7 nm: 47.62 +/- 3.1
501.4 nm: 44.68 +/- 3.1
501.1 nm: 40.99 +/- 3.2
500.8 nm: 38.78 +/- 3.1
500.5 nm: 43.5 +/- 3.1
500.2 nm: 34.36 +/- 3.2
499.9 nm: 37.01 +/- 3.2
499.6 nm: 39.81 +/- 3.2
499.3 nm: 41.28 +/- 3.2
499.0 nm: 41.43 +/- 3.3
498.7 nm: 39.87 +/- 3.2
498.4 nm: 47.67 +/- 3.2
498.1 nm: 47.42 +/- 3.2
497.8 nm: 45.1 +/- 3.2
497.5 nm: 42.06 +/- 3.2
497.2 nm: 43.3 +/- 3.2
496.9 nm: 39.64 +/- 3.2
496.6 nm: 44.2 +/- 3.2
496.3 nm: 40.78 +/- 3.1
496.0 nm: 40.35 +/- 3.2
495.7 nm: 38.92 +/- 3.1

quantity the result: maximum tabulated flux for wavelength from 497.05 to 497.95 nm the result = 45.1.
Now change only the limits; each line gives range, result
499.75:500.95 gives 43.5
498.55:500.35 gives 41.43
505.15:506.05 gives 46.85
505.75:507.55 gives 49.63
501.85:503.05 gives 44.65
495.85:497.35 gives 44.2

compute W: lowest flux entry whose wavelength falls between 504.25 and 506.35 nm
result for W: 43.79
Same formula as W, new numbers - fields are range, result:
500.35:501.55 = 38.78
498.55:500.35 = 34.36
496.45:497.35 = 39.64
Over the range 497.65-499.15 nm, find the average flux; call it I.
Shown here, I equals 44.3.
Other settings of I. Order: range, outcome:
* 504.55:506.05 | 46.3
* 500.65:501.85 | 43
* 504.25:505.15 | 48.7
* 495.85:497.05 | 41.2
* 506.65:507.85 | 45.7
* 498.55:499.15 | 40.6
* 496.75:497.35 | 41.5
